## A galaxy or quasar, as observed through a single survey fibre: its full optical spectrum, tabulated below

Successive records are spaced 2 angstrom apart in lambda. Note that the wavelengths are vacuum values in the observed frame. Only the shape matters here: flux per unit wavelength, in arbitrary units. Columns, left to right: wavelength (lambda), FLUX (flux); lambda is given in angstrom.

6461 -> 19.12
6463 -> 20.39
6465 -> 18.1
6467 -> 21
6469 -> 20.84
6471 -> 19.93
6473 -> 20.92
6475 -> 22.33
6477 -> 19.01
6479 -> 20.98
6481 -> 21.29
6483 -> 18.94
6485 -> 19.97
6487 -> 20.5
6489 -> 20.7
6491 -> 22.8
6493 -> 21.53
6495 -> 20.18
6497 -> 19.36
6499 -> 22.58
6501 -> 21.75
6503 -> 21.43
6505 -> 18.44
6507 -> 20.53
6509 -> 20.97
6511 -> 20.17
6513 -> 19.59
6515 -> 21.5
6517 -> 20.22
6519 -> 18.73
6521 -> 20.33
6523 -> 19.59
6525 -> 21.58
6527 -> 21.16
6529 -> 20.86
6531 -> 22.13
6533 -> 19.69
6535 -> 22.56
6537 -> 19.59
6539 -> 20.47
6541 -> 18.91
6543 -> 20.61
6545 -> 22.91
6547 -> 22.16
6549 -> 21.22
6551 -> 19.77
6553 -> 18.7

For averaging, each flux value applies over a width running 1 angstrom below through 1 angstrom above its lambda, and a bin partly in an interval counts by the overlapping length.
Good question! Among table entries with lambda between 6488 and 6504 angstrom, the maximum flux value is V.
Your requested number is 22.8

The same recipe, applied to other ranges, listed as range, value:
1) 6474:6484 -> 22.33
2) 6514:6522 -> 21.5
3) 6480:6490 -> 21.29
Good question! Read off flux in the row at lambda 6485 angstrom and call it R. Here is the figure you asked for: 19.97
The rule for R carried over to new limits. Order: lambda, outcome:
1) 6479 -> 20.98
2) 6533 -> 19.69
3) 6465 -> 18.1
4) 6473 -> 20.92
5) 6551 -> 19.77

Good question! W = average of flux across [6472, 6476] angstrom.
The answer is 21.6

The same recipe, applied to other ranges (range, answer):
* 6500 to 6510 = 20.6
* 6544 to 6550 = 22.1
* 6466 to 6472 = 20.6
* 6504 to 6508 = 19.5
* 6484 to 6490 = 20.4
